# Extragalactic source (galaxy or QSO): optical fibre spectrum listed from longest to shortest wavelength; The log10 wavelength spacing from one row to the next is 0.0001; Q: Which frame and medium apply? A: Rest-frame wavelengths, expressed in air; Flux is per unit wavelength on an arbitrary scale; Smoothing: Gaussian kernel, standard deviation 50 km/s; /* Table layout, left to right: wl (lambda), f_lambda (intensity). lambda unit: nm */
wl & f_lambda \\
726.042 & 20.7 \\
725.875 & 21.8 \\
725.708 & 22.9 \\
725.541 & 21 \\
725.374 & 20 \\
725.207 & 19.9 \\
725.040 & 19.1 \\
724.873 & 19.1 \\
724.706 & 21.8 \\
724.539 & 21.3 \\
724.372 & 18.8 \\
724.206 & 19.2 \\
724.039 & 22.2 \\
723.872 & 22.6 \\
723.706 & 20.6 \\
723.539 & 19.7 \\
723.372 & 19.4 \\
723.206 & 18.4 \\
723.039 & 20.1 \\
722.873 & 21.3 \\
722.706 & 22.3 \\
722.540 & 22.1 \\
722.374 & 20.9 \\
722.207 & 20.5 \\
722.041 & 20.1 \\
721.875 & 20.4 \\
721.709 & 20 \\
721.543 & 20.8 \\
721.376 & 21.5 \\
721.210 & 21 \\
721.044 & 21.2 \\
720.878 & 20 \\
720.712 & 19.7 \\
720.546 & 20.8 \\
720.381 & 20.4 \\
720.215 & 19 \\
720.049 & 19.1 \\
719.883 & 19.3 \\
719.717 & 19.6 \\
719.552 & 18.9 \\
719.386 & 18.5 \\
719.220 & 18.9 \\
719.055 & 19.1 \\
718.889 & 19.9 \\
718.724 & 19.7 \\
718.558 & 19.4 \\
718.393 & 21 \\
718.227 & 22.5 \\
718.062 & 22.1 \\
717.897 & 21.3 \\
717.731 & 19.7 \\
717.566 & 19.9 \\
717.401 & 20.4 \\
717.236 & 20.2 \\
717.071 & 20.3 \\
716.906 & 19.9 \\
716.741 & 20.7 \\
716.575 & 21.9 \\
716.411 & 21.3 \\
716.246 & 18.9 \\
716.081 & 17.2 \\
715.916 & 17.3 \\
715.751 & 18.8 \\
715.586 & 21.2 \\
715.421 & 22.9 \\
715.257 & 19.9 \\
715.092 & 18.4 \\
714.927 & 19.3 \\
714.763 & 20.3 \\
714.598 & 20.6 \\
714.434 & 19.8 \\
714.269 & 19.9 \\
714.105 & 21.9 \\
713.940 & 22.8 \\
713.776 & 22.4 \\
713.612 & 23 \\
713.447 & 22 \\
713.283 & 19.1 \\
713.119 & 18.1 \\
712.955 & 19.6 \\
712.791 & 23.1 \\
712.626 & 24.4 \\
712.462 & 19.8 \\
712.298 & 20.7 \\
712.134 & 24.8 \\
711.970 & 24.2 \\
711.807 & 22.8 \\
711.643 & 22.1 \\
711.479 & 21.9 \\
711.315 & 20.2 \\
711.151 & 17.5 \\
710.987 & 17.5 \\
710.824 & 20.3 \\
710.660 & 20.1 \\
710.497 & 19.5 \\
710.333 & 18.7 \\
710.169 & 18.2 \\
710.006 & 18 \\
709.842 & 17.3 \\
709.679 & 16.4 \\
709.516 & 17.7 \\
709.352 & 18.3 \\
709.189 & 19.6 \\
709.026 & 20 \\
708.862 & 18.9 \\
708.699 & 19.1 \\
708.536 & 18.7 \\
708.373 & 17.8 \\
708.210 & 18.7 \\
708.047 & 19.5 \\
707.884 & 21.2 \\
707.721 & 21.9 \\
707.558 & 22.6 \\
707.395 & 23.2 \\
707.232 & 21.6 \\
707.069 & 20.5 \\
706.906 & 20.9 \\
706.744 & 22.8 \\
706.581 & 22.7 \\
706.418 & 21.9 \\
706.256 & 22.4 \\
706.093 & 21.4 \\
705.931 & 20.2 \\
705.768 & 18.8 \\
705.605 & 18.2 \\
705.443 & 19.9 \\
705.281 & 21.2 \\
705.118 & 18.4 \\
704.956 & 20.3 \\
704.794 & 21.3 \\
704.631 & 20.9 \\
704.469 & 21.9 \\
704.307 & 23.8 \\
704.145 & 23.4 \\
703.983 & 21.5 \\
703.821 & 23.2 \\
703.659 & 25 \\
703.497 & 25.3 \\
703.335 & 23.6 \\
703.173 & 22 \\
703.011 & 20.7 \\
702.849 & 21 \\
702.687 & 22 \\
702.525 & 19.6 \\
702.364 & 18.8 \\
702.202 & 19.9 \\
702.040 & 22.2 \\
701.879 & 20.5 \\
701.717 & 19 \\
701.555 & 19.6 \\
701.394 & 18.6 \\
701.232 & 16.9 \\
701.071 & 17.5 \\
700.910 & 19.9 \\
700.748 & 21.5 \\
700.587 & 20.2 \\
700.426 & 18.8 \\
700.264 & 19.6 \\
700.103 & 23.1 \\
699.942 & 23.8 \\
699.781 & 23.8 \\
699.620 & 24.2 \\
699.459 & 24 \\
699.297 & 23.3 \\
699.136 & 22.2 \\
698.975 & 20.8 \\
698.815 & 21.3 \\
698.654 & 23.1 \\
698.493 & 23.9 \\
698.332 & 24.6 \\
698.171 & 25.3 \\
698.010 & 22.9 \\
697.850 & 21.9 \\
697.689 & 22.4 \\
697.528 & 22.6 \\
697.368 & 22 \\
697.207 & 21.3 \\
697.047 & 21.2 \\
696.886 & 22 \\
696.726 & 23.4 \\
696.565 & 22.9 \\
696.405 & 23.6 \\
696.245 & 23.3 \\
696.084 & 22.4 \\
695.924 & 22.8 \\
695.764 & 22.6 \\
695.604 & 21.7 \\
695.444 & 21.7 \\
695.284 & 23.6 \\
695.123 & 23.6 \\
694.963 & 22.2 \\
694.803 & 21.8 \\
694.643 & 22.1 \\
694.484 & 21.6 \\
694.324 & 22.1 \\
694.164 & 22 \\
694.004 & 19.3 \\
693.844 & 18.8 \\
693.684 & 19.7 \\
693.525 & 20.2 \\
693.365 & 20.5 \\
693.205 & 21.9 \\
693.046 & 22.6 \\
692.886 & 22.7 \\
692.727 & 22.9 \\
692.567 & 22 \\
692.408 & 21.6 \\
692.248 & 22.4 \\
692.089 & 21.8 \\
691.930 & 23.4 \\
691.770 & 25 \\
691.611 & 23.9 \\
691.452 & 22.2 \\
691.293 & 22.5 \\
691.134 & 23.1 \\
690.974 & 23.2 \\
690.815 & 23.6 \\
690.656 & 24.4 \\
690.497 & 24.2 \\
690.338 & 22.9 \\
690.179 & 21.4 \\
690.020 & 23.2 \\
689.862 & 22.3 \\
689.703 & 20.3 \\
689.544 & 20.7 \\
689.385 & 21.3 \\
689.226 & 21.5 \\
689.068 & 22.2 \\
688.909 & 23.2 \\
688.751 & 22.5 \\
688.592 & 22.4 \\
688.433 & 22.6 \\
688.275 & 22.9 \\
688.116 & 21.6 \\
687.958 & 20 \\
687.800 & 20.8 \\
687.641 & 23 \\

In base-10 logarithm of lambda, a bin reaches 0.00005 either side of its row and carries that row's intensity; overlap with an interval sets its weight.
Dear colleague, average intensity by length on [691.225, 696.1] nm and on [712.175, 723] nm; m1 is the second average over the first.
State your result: 0.93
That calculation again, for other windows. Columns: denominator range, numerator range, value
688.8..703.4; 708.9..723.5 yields 0.92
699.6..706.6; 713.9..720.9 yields 0.95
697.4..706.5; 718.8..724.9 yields 0.94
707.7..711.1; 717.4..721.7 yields 1.07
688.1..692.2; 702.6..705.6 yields 0.97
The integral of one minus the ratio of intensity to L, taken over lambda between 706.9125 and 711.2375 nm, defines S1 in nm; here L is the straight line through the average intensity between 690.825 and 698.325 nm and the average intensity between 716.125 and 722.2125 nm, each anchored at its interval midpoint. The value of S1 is 0.35 nm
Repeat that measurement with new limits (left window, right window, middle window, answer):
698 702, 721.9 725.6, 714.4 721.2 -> 0.24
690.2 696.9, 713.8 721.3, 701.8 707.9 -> -0.05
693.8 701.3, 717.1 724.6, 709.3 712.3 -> 0.18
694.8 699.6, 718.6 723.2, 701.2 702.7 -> 0.17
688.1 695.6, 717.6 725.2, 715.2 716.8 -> 0.05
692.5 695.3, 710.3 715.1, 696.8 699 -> -0.12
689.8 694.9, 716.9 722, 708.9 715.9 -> 0.14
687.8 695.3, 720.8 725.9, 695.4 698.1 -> -0.06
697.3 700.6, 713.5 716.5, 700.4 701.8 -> 0.20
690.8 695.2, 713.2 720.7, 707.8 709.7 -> 0.18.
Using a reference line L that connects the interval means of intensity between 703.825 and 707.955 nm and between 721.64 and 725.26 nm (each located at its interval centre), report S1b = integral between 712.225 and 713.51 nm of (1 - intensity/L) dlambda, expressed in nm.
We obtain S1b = 0.01 nm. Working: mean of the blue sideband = 21.4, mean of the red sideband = 20.5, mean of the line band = 20.8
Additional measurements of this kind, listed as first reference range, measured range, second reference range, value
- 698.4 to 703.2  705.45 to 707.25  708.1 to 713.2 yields -0.05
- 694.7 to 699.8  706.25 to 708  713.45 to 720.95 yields -0.03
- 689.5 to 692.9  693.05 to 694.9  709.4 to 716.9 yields 0.12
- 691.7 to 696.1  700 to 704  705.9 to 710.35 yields 0.01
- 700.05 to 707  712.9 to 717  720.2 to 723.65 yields 0.07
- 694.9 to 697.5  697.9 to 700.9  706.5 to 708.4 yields -0.05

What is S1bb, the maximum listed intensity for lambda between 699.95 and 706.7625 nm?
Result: 25.3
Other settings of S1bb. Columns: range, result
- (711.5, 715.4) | 24.8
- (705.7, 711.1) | 23.2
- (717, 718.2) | 22.1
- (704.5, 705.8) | 21.3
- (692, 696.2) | 23.6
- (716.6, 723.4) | 22.5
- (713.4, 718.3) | 23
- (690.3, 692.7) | 25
